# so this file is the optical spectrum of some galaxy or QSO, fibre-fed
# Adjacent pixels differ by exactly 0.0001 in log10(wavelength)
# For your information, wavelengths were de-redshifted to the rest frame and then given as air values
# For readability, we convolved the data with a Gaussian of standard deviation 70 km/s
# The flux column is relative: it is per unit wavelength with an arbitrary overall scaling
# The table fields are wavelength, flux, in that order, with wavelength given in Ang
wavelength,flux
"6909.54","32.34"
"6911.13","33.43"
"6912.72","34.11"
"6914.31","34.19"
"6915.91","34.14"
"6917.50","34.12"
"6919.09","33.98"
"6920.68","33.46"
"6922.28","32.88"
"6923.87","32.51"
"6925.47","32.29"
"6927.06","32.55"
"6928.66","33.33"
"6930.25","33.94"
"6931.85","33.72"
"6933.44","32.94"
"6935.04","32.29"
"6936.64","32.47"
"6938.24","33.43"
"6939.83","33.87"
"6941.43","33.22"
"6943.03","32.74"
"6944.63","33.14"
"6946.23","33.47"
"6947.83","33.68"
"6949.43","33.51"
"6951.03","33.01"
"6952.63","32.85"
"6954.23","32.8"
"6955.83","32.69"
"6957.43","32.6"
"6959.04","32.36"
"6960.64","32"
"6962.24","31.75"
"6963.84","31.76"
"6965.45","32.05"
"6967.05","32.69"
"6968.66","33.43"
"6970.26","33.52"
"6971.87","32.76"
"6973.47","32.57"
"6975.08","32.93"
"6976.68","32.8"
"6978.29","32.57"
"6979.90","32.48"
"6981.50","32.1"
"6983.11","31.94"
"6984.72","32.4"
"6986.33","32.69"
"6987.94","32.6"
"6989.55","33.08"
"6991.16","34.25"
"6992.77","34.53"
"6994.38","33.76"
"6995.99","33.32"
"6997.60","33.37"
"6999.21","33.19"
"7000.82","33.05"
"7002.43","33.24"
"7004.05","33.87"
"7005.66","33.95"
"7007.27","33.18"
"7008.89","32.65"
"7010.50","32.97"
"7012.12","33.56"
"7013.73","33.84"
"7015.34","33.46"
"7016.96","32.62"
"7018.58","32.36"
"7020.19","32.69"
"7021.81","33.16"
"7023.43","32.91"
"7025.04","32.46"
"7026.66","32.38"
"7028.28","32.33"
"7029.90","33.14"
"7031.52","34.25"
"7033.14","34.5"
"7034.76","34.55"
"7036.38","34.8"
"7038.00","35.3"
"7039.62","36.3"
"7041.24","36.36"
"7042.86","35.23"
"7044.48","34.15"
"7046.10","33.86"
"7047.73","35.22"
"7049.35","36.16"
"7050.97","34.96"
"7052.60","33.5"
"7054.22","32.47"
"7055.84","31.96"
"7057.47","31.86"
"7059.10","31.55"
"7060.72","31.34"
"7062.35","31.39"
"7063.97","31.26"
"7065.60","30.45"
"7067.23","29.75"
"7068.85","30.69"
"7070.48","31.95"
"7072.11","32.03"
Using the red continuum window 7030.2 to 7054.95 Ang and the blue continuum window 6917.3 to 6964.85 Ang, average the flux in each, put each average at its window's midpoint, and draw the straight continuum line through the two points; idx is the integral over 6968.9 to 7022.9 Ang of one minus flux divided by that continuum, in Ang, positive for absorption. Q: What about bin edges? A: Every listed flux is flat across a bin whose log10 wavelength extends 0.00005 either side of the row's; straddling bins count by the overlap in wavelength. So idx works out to 1.4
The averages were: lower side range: 33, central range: 33.1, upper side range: 34.8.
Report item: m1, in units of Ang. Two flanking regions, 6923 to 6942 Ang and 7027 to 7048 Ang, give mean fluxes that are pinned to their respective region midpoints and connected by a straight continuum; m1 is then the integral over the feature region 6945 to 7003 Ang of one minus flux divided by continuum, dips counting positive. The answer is 1.30 Ang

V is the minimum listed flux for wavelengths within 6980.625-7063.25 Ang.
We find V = 31.34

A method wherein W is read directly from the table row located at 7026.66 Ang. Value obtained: 32.38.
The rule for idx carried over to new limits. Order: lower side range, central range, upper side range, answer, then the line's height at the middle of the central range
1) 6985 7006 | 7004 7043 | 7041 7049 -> 0.7 Ang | 34.3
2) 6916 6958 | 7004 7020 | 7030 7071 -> 0.0 Ang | 33.3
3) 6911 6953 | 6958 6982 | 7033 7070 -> 0.6 Ang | 33.3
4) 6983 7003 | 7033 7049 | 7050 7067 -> -1.4 Ang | 32.3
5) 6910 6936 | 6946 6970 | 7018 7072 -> 0.4 Ang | 33.3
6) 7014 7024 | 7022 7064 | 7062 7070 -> -2.5 Ang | 31.8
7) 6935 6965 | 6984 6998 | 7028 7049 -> 0.1 Ang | 33.7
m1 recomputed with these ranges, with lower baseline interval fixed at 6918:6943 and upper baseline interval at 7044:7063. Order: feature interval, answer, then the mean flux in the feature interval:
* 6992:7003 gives -0.1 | 33.5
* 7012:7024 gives 0.0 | 33.1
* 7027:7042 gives -0.6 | 34.5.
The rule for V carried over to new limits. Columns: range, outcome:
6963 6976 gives 31.76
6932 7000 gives 31.75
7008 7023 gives 32.36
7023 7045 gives 32.33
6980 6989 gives 31.94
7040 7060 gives 31.55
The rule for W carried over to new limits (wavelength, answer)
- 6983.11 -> 31.94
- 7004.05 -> 33.87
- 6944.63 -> 33.14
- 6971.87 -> 32.76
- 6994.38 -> 33.76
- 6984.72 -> 32.4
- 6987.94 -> 32.6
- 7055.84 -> 31.96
